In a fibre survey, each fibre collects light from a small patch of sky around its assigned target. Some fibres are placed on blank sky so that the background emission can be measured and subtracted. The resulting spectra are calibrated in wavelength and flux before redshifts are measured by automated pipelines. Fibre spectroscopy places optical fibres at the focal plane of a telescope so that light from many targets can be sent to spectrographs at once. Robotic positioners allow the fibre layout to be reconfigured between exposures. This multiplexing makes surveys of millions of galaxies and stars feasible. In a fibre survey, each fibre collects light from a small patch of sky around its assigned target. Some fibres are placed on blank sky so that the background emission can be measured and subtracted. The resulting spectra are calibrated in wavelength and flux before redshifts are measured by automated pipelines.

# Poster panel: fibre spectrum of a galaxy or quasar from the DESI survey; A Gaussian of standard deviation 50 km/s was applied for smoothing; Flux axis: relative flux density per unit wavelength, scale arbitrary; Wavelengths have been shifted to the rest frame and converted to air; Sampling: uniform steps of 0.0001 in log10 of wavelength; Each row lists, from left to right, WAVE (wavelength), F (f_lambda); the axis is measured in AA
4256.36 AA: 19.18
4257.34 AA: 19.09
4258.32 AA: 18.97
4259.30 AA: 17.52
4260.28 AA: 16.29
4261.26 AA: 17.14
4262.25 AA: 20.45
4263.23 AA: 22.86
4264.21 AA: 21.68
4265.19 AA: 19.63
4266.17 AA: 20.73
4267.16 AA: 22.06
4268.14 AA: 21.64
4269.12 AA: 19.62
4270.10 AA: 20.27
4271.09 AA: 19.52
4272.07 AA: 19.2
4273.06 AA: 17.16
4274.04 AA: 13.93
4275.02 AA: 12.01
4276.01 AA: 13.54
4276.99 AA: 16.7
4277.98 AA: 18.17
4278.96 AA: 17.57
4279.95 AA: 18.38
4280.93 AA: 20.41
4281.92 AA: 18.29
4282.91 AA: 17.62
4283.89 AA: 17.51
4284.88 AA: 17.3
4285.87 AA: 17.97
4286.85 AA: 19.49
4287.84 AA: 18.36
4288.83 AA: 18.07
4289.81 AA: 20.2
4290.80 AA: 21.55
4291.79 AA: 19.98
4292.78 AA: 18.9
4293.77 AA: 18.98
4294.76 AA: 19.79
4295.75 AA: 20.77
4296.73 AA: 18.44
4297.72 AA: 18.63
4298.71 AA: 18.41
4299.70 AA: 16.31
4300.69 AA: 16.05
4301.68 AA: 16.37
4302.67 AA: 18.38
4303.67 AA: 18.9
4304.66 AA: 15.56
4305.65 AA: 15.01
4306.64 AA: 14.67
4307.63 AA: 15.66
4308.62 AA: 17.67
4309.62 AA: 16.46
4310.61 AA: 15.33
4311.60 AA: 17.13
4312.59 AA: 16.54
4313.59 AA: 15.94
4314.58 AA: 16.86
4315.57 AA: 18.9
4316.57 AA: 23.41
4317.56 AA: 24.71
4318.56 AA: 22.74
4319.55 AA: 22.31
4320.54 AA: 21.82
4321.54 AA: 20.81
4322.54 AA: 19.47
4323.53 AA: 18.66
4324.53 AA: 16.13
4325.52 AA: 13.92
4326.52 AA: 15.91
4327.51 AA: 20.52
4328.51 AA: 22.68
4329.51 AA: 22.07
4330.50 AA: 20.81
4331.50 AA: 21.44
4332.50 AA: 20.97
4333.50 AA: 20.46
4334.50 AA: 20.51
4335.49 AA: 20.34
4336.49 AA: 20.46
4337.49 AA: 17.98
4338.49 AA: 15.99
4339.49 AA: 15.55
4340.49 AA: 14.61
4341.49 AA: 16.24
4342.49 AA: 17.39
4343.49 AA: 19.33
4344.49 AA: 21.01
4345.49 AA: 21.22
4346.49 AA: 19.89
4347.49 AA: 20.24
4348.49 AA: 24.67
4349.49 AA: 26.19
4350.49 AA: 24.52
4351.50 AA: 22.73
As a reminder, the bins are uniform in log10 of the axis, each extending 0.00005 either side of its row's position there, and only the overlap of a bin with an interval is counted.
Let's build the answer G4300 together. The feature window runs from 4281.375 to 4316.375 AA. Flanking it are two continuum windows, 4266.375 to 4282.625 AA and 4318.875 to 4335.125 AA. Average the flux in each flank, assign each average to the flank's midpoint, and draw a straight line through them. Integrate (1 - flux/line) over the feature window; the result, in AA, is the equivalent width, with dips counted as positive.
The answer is 2.0 AA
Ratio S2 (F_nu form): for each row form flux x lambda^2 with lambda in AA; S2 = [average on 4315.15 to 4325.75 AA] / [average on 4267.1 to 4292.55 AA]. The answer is 1.1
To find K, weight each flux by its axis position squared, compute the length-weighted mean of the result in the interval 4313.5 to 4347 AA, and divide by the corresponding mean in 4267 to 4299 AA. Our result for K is 1.1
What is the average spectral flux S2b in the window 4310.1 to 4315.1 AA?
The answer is 16.4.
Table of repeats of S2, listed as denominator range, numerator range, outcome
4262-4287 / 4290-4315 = 0.96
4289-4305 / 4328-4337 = 1.15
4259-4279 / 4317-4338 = 1.12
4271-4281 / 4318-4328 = 1.18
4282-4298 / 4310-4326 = 1.02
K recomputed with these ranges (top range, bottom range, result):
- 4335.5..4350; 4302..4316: 1.18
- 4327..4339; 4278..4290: 1.13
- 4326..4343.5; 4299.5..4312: 1.18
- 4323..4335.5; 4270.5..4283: 1.17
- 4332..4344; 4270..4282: 1.10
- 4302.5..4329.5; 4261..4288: 1.01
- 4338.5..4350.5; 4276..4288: 1.13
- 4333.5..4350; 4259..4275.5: 1.07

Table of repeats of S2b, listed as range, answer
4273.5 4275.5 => 13.1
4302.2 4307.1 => 16.5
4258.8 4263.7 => 18.8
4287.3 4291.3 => 19.5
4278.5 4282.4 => 18.7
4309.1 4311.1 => 15.9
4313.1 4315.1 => 16.5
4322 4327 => 16.8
